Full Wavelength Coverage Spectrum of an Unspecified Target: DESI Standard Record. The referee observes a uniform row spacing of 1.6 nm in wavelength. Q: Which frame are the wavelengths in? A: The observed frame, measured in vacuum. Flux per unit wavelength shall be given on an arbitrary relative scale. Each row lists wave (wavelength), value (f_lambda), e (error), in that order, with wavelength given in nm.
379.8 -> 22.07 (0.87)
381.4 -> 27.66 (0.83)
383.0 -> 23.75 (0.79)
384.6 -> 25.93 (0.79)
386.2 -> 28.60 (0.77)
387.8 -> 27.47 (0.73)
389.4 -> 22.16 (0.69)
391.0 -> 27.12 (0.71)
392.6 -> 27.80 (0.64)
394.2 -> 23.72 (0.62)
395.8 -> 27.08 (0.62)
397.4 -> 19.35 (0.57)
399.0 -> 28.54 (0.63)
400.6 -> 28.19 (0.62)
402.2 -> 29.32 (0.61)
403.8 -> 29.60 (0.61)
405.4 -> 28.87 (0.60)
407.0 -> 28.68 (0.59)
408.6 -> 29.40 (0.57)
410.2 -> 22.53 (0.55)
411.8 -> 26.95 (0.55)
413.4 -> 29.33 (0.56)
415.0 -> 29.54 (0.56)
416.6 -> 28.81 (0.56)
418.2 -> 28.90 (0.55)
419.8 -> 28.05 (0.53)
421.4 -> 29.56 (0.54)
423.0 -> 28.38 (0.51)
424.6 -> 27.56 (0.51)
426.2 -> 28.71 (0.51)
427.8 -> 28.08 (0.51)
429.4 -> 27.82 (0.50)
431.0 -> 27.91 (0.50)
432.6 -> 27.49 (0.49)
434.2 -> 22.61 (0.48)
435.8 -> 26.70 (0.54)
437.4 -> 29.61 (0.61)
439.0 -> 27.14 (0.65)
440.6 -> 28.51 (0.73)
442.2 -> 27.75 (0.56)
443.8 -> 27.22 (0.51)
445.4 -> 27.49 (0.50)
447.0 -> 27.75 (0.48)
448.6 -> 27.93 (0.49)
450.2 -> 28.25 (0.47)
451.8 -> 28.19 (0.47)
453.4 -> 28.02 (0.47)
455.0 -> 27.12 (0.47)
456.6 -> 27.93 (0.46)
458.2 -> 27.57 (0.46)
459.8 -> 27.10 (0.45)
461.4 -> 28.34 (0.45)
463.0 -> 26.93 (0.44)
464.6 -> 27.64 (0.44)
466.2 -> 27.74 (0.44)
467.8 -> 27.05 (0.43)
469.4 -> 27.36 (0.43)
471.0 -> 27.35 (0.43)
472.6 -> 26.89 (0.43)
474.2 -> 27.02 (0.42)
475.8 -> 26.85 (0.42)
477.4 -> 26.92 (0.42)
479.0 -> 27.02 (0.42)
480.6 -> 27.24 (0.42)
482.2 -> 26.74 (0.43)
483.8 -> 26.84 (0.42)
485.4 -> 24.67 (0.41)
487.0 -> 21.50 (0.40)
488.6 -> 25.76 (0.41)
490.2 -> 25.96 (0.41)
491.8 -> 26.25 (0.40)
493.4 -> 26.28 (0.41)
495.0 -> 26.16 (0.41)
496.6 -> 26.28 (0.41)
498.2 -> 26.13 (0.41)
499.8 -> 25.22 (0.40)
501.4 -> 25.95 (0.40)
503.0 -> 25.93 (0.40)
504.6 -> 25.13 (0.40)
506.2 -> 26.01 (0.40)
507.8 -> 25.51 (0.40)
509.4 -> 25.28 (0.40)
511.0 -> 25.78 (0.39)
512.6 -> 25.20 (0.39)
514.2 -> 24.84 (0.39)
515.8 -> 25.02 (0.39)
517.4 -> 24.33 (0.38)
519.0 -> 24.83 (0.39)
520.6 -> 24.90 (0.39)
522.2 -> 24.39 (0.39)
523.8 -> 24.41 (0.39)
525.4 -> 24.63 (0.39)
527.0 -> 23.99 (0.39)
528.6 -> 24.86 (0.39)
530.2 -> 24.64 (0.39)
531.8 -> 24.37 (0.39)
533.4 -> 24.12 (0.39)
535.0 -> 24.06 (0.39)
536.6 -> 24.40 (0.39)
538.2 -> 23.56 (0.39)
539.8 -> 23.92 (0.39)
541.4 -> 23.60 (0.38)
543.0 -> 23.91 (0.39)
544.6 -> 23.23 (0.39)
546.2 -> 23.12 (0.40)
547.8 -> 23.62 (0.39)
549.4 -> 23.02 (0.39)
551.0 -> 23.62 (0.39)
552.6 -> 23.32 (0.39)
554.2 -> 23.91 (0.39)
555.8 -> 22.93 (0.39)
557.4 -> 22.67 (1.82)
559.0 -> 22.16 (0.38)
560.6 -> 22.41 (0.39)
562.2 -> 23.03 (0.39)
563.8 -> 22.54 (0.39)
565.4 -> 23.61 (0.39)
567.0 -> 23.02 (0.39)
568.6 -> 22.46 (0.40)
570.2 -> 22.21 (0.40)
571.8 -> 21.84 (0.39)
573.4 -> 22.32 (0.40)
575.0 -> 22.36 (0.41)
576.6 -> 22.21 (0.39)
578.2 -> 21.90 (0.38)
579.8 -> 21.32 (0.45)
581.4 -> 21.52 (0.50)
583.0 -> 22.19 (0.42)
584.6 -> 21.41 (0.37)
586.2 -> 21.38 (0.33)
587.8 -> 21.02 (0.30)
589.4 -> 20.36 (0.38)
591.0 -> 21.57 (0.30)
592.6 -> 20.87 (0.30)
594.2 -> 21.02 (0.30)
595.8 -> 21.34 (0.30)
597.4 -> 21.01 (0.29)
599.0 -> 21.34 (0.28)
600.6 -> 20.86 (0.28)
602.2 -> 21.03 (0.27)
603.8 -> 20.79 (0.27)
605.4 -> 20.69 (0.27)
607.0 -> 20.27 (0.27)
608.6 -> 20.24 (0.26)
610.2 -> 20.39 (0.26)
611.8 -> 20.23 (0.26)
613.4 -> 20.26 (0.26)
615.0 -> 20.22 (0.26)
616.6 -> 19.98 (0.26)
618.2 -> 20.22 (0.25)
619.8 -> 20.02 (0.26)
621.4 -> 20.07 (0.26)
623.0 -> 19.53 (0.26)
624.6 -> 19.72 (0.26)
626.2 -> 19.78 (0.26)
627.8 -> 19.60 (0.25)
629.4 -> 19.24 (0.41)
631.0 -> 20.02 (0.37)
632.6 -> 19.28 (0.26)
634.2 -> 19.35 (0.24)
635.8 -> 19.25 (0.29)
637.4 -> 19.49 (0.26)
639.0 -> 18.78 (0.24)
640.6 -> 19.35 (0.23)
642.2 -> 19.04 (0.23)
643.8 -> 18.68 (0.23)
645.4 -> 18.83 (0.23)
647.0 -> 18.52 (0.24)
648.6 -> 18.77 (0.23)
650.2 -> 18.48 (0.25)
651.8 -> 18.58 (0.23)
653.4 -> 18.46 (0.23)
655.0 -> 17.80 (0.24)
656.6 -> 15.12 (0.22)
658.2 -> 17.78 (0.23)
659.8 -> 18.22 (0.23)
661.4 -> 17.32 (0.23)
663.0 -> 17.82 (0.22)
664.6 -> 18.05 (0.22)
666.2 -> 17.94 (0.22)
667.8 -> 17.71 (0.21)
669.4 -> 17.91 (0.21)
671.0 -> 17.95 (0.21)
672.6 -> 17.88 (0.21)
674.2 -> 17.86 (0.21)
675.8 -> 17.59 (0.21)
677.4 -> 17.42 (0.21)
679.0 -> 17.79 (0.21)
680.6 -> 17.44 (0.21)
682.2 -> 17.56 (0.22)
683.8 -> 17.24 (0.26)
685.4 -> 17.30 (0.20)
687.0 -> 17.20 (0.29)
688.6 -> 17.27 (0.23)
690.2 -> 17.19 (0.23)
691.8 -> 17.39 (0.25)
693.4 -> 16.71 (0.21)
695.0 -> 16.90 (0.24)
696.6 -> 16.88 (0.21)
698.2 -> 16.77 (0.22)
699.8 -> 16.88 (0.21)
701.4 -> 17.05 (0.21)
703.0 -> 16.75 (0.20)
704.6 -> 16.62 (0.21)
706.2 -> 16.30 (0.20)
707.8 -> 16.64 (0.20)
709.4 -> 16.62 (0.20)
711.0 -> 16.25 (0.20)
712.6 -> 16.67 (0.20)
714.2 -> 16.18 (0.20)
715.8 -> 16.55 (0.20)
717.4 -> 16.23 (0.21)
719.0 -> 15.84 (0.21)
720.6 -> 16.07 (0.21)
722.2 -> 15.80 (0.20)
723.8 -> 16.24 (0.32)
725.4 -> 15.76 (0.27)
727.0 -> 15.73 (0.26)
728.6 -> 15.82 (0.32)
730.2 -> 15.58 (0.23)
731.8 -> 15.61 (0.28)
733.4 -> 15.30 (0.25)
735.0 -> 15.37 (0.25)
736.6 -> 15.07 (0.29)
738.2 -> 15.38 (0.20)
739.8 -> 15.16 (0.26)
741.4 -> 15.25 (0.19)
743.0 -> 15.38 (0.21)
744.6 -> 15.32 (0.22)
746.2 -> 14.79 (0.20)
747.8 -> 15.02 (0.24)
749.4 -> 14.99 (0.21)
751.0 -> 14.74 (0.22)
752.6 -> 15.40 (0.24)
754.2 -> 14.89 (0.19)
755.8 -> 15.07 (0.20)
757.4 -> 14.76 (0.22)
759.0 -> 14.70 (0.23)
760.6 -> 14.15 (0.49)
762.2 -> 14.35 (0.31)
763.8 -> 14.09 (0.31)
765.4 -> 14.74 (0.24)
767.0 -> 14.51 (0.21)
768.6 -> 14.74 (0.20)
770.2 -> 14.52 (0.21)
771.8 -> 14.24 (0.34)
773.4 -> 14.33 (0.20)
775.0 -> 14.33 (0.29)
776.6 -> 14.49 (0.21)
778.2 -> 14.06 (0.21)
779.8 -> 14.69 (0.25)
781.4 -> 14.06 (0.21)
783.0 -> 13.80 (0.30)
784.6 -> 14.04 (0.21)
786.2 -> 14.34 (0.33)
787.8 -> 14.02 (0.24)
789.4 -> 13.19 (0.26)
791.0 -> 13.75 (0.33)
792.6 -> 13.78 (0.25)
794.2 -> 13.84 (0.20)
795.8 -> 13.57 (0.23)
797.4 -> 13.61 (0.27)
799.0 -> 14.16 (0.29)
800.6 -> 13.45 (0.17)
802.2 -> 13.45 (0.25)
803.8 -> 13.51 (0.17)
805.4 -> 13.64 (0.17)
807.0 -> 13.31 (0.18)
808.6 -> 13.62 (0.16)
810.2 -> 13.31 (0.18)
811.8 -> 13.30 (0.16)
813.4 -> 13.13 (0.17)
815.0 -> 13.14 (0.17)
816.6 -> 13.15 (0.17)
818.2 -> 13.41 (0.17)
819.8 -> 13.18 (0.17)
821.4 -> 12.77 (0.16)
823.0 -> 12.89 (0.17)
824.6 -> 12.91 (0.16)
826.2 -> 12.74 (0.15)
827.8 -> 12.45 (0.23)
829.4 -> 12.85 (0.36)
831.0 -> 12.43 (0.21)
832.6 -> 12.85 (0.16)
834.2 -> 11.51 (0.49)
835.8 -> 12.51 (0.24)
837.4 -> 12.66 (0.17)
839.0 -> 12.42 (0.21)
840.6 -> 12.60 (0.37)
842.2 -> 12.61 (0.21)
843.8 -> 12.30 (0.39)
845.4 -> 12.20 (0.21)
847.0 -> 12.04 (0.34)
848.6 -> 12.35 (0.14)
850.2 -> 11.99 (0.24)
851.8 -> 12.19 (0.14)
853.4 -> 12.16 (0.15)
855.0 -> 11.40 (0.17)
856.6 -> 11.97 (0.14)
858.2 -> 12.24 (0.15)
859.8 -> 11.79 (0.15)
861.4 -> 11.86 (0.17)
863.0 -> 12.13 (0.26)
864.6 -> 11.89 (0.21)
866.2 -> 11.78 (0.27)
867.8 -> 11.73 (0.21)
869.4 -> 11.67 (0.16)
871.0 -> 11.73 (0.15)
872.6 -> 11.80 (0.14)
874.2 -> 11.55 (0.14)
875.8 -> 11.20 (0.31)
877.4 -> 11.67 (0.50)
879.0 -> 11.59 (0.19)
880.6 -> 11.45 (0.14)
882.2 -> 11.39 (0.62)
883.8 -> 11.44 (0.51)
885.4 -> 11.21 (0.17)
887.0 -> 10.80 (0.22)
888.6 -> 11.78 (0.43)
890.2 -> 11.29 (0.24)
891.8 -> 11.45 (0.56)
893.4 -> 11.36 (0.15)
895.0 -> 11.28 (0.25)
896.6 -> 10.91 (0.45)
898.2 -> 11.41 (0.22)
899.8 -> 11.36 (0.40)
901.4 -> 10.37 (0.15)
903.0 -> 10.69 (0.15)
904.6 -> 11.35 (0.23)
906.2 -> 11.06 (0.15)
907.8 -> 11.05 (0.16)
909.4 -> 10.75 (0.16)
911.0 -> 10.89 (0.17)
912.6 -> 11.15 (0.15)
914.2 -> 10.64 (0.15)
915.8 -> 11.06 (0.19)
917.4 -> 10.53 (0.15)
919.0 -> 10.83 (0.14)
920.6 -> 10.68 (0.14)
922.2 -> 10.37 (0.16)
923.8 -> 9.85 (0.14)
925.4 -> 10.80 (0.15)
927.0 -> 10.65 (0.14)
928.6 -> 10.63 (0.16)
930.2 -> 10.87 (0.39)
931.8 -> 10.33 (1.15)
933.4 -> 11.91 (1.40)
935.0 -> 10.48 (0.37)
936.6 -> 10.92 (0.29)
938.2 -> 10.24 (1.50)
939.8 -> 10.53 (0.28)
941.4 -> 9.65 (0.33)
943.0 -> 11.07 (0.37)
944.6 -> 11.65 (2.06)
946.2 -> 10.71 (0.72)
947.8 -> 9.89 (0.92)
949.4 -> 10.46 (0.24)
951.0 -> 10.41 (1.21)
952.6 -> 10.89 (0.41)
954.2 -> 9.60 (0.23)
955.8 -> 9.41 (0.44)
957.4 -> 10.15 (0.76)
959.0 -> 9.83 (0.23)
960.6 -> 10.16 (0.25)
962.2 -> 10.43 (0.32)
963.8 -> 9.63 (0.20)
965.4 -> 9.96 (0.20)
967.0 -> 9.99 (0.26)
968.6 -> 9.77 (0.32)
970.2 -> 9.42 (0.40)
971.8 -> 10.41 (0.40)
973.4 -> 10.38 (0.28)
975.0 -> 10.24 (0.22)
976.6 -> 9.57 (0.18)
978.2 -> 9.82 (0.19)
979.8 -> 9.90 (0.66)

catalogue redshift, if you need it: 0.000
